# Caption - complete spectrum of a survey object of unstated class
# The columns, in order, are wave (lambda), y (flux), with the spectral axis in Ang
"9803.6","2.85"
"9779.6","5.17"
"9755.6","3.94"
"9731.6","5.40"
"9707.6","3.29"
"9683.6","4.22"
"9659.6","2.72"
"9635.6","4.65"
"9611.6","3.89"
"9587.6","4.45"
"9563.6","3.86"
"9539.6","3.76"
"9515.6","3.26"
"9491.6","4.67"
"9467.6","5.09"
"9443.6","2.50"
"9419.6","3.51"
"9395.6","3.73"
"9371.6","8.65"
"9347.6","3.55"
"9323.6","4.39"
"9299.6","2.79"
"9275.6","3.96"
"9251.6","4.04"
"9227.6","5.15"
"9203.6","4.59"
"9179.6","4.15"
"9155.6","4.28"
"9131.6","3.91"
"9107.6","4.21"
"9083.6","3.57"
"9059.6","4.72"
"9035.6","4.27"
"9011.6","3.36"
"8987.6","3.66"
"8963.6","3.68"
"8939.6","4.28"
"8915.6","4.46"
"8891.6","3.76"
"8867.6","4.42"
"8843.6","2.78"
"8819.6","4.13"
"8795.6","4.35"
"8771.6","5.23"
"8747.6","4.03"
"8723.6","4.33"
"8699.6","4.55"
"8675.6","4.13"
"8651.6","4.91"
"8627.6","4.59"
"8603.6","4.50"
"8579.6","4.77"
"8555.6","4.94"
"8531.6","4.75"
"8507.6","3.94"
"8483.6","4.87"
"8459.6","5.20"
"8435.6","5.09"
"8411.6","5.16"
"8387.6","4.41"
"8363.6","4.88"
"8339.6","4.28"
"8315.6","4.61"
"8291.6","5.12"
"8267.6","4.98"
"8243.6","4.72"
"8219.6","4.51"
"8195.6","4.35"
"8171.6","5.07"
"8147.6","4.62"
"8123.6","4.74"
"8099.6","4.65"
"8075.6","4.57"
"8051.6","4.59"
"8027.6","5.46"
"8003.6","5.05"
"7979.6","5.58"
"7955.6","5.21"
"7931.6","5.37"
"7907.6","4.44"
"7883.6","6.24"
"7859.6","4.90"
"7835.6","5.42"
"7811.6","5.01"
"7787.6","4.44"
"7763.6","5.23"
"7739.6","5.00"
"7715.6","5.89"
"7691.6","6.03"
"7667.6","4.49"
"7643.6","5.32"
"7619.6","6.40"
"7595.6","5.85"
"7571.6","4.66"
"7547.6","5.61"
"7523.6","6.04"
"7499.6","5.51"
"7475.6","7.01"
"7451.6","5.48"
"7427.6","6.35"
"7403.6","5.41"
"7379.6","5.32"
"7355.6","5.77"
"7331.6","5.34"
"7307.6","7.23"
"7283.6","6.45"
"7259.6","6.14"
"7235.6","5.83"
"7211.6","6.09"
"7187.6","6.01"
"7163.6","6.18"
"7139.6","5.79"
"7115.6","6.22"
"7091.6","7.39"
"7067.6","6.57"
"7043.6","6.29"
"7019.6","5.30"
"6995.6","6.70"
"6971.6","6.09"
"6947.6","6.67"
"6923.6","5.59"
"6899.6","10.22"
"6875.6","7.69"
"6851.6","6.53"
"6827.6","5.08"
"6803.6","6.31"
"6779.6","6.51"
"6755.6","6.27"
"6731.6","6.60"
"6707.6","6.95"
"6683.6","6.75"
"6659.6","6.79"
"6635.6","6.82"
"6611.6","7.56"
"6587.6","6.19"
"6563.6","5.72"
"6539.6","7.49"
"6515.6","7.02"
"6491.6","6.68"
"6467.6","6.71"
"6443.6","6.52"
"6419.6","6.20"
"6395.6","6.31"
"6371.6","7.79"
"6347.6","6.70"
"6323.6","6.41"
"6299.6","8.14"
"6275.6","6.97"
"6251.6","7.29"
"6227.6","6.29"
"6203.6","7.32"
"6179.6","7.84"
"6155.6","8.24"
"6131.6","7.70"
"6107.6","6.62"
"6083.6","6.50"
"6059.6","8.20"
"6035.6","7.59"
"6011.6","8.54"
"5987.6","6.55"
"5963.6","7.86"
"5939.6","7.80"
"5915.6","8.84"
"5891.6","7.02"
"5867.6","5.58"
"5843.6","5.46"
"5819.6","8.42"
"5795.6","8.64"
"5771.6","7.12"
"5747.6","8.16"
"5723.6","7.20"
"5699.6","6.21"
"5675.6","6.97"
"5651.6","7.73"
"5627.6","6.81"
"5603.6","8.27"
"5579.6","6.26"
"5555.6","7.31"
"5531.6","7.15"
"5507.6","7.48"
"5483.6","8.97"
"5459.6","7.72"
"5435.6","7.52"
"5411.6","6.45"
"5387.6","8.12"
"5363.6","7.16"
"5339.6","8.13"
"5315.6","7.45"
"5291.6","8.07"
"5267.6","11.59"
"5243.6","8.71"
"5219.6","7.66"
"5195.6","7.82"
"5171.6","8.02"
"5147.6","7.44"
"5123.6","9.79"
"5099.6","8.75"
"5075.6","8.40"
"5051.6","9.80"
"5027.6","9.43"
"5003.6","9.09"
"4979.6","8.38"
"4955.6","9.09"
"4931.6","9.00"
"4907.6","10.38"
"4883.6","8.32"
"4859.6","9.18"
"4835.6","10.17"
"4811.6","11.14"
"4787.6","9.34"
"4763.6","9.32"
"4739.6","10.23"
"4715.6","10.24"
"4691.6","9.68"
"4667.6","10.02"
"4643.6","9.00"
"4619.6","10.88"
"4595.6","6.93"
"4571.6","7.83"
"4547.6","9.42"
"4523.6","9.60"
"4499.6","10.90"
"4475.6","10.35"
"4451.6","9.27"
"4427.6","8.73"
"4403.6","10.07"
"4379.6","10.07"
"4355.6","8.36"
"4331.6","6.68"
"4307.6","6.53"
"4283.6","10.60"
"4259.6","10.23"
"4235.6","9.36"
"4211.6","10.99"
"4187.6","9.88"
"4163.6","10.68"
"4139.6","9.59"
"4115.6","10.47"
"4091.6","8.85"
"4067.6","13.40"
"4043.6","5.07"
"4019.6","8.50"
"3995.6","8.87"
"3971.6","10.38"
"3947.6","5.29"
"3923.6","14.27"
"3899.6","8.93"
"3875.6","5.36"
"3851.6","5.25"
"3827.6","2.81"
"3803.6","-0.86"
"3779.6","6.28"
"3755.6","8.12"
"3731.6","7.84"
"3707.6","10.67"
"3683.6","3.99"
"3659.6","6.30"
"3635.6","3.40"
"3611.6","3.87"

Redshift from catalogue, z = 0.053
